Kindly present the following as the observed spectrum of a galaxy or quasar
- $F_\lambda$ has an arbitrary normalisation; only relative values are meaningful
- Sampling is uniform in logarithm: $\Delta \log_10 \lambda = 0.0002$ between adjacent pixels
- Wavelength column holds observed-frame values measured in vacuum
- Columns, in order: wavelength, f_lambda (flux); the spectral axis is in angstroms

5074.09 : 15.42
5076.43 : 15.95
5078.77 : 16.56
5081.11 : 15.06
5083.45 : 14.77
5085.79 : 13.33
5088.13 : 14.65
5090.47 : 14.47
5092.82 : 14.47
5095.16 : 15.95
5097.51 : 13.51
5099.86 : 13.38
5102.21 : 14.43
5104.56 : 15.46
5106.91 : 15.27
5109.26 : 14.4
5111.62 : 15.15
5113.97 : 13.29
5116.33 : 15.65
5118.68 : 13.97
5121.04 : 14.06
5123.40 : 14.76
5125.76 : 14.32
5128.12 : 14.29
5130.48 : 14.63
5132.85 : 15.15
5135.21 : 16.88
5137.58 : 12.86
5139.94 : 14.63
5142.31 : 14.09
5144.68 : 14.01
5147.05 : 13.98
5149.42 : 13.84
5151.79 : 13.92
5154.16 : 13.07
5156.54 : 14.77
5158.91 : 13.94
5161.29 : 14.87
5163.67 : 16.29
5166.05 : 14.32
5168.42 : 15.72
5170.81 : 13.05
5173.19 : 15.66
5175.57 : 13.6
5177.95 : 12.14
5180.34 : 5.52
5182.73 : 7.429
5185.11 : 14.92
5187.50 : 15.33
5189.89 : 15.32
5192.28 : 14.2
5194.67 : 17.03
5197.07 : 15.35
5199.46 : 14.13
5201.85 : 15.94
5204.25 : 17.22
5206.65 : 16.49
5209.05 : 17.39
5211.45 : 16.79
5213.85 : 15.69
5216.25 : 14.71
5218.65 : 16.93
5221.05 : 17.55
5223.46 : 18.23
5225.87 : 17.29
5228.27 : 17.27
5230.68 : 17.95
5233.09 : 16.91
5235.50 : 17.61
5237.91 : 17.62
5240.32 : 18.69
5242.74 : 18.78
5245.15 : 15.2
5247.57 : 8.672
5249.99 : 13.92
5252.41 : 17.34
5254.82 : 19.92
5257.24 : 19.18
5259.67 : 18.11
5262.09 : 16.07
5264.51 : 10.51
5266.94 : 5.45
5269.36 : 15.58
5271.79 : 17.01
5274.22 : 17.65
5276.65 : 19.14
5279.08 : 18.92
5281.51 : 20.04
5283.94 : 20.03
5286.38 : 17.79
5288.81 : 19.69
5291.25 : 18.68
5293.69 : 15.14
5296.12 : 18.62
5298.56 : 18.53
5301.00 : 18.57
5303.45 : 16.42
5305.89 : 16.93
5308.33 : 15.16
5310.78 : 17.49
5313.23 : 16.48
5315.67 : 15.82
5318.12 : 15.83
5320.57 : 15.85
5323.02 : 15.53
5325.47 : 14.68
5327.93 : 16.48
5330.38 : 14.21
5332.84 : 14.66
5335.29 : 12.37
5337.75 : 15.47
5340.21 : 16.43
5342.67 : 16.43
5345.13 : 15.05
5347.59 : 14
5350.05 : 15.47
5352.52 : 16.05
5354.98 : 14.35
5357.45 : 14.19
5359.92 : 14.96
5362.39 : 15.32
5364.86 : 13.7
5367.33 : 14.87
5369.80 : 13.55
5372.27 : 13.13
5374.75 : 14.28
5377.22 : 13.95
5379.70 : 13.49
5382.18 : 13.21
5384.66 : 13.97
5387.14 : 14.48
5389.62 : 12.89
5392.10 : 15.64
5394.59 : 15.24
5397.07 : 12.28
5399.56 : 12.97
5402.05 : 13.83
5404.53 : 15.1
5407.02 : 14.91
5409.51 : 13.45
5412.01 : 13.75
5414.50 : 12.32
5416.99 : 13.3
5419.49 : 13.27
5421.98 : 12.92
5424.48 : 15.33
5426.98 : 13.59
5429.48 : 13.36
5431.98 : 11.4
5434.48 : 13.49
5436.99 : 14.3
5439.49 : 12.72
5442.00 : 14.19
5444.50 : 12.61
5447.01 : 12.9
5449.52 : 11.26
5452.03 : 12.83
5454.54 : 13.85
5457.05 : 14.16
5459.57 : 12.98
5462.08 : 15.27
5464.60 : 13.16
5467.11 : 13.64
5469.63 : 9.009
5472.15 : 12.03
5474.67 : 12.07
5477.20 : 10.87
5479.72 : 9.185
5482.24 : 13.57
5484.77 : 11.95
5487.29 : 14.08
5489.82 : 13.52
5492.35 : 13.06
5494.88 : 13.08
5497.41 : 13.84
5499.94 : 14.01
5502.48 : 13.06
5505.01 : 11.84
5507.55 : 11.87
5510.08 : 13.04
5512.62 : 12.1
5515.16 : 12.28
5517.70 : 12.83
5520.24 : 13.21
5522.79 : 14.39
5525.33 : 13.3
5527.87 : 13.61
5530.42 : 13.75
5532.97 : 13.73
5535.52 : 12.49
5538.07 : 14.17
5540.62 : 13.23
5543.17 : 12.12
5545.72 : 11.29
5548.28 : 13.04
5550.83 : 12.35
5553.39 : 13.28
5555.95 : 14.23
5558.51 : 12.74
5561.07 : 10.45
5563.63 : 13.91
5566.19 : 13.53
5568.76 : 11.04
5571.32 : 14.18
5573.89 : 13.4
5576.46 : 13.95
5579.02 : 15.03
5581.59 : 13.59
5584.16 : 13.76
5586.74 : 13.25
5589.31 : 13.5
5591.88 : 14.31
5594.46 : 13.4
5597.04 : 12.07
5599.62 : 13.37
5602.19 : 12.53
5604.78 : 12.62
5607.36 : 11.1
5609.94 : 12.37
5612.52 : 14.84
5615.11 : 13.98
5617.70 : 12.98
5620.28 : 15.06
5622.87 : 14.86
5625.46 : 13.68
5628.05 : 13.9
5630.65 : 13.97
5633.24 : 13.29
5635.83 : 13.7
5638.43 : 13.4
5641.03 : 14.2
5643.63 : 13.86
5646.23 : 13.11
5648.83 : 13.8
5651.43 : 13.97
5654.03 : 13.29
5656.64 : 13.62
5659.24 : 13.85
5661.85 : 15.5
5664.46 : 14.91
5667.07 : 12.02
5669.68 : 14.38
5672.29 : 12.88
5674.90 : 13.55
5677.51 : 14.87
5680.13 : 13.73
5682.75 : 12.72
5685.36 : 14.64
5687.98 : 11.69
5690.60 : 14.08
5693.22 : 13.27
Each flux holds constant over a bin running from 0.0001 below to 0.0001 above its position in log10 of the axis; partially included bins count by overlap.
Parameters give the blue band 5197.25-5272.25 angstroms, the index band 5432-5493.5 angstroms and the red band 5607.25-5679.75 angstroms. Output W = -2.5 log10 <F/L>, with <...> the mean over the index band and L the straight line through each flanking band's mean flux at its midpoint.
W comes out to 0.16 mag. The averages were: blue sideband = 16.1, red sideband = 13.8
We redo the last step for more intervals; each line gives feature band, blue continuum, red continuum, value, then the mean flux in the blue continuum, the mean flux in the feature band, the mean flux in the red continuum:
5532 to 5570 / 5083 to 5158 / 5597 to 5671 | 0.08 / 14.4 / 12.8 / 13.6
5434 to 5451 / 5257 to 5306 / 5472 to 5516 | 0.05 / 17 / 13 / 12.5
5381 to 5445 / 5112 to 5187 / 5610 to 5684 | 0.02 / 13.9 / 13.6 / 13.8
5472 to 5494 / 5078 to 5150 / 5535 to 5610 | 0.09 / 14.6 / 12.3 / 13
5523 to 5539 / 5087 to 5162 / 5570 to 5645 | 0.01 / 14.4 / 13.6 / 13.6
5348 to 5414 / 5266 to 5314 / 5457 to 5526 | 0.08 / 17.2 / 14.2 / 12.7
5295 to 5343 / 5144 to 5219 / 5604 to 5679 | -0.13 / 14.5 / 16.1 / 13.7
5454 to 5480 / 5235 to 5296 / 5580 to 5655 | 0.19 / 16.7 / 12.5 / 13.5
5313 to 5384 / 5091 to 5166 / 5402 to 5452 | -0.09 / 14.5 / 14.8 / 13.4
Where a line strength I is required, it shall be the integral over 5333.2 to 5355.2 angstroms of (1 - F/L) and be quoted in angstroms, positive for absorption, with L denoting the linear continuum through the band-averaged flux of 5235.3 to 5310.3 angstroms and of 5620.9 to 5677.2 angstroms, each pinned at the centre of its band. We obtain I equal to 1.6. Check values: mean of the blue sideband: 16.8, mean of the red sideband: 13.8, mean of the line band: 15.1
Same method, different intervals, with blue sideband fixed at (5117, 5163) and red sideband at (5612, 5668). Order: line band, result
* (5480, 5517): 3.1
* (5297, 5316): -3.8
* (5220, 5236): -3.7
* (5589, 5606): 1.0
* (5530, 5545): 0.9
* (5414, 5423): 0.7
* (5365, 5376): 0.2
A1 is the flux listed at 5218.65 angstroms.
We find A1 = 16.93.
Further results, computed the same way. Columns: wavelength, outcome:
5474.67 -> 12.07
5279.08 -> 18.92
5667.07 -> 12.02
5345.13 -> 15.05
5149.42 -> 13.84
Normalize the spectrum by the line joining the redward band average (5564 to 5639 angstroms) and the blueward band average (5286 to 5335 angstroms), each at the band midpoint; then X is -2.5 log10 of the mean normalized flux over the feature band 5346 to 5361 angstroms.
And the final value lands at 0.09 mag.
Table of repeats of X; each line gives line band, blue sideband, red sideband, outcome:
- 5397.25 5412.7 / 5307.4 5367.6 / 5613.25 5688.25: 0.08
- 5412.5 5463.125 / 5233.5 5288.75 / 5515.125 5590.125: 0.10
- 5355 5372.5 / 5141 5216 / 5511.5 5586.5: -0.04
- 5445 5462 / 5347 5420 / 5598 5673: 0.06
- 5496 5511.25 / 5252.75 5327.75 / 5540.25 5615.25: 0.09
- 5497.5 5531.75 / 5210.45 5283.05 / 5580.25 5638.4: 0.10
